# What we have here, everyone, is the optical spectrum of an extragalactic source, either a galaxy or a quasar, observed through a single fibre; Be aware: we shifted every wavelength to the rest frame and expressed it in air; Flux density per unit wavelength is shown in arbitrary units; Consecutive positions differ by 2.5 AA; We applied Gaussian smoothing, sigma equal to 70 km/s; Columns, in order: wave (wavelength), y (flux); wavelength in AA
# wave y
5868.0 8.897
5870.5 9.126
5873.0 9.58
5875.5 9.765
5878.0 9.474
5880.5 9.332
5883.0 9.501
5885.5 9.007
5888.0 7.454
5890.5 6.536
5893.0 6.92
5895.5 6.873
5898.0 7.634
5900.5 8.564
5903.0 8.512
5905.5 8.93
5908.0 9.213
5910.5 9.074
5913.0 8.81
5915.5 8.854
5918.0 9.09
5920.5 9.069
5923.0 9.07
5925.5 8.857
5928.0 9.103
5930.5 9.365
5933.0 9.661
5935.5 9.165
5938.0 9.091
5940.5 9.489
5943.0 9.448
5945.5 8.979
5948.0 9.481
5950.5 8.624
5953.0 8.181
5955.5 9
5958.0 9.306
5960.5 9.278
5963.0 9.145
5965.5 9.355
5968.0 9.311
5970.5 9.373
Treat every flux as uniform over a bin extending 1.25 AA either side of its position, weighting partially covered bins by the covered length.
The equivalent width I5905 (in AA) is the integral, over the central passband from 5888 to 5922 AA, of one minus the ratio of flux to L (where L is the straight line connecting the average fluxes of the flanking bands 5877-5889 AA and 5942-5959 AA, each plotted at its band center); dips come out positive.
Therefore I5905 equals 2.6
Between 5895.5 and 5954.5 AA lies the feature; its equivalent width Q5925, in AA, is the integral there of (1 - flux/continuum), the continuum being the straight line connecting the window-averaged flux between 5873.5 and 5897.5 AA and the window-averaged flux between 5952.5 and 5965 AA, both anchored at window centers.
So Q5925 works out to -1.4 AA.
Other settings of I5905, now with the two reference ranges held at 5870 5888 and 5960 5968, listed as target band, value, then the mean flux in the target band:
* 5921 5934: 0.1 AA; 9.19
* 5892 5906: 2.1 AA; 7.87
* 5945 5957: 0.5 AA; 8.85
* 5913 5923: 0.3 AA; 8.99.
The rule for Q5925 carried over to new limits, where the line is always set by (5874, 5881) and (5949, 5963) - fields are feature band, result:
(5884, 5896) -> 2.56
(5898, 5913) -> 0.91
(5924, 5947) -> -0.41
